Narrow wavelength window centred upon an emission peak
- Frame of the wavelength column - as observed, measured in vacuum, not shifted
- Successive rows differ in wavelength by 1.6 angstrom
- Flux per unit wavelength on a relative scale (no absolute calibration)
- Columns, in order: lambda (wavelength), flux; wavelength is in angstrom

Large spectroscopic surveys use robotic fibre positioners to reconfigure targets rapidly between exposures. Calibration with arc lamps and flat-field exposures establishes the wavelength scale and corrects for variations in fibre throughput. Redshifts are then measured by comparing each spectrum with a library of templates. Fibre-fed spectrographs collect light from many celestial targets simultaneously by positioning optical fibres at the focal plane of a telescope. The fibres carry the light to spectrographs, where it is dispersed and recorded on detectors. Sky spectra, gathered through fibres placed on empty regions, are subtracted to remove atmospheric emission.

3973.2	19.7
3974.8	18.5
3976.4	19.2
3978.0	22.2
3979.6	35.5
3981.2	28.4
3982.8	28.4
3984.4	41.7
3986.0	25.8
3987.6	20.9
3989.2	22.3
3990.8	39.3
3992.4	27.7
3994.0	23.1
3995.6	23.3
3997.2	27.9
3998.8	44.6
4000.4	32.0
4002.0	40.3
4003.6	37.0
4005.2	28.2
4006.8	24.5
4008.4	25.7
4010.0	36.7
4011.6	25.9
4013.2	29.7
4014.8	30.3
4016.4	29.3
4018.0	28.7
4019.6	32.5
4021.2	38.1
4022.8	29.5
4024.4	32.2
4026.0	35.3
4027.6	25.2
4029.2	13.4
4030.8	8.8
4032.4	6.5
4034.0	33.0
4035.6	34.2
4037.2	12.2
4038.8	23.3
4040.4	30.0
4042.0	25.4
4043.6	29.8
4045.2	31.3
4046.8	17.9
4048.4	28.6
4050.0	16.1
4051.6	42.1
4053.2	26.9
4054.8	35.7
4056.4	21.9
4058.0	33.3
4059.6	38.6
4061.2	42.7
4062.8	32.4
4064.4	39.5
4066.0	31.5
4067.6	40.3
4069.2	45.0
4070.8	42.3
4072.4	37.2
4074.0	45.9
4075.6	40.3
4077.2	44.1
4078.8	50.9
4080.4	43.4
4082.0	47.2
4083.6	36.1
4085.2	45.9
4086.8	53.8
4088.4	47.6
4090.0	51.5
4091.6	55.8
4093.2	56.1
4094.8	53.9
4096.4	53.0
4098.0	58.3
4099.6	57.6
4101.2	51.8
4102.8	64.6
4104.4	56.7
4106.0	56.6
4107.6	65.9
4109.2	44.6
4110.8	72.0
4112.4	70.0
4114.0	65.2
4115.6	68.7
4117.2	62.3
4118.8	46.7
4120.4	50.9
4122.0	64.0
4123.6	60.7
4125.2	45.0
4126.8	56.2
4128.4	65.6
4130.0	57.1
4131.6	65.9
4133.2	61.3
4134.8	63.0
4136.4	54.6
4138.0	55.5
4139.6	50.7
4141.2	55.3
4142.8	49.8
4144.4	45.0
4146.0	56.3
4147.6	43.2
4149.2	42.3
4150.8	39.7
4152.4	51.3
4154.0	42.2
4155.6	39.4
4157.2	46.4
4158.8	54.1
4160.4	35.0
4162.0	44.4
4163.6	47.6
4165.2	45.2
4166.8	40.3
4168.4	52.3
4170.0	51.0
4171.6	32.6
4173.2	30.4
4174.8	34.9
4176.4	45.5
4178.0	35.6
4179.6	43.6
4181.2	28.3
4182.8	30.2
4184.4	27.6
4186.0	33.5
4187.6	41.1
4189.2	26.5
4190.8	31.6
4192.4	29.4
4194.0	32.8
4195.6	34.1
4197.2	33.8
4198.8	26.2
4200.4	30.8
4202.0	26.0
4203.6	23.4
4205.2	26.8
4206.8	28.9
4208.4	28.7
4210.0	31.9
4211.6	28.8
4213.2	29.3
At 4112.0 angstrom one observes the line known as C IV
